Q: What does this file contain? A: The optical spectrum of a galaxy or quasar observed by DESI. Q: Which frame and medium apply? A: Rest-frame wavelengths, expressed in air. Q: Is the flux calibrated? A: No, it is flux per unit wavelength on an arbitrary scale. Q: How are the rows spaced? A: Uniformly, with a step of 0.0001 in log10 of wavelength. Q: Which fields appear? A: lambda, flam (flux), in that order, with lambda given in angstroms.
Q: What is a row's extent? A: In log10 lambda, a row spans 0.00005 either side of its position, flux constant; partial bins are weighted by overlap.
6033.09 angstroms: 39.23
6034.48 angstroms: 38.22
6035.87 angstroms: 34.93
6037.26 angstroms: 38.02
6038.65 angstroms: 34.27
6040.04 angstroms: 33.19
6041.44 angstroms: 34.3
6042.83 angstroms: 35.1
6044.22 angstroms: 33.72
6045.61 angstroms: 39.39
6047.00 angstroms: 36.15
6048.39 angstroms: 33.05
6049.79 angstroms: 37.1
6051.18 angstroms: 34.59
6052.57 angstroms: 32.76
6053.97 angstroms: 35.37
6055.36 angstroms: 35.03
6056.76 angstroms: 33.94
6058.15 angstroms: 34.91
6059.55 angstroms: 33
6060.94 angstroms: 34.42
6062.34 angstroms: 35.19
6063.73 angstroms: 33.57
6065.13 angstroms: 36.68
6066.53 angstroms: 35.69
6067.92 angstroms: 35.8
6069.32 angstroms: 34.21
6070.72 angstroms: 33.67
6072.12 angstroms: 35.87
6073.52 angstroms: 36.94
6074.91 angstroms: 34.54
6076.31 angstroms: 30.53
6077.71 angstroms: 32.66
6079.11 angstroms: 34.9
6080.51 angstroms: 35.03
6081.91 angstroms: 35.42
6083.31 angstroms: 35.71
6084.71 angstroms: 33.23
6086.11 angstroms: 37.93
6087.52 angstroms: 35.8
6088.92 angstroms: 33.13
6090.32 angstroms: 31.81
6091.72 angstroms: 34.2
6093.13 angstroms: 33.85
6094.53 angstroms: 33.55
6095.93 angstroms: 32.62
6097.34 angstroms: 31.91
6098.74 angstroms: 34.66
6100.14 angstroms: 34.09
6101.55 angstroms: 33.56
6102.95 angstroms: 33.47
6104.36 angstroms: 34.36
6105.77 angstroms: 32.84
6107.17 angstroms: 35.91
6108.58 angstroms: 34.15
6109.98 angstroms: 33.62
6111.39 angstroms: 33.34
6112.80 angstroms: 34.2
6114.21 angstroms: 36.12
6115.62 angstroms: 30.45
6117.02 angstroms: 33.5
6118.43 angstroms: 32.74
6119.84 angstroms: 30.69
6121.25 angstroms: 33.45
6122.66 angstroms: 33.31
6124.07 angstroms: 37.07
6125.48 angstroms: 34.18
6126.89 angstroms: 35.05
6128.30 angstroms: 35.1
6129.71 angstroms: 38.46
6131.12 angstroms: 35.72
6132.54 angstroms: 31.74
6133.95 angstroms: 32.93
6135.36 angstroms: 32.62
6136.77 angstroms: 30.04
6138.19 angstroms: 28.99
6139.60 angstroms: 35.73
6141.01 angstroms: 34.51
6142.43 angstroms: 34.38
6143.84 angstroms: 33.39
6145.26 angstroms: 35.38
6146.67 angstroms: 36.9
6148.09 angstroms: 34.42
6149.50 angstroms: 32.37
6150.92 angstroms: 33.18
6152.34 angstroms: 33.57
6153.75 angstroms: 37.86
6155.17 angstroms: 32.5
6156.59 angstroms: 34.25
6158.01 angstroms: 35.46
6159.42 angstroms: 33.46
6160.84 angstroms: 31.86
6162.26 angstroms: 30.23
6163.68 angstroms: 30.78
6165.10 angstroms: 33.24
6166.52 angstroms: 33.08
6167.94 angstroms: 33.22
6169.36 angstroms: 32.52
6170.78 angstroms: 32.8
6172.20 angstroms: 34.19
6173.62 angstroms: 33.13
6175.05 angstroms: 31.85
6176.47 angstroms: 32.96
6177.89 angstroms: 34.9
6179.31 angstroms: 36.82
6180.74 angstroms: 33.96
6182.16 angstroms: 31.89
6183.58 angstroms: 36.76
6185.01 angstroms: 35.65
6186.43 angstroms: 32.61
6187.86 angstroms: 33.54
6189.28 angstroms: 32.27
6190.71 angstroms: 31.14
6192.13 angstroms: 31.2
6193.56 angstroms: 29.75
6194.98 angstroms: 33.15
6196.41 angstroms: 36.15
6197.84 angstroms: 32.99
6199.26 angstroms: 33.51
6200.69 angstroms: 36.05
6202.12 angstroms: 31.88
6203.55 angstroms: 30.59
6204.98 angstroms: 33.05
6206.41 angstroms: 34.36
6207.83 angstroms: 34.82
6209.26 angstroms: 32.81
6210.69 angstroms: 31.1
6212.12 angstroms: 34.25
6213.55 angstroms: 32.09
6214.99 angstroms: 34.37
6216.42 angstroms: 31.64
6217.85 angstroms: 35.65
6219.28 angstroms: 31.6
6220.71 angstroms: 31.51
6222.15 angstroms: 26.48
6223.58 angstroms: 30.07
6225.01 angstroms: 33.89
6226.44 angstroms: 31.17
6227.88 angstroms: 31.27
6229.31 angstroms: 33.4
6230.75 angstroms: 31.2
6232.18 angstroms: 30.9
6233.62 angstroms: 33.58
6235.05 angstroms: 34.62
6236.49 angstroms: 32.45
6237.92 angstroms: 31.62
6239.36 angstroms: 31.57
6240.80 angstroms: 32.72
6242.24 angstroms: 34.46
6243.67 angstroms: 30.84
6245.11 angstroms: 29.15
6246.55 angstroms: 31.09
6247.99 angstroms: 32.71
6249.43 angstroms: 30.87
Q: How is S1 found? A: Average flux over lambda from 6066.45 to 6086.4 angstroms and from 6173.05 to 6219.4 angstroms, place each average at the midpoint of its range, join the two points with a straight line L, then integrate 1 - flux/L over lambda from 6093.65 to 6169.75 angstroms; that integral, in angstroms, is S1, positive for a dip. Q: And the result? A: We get 0.9 angstroms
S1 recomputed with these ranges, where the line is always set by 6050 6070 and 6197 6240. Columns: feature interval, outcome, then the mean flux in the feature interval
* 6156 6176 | 0.2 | 32.9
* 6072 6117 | 0.3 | 34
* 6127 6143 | 0.0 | 33.7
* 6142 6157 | -0.4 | 34.4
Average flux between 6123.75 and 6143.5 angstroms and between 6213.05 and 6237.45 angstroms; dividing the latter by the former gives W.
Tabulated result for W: 0.95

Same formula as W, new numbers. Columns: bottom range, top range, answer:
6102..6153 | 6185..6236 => 0.96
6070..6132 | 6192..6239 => 0.95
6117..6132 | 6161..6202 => 0.96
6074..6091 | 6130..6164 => 0.98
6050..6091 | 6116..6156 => 0.98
